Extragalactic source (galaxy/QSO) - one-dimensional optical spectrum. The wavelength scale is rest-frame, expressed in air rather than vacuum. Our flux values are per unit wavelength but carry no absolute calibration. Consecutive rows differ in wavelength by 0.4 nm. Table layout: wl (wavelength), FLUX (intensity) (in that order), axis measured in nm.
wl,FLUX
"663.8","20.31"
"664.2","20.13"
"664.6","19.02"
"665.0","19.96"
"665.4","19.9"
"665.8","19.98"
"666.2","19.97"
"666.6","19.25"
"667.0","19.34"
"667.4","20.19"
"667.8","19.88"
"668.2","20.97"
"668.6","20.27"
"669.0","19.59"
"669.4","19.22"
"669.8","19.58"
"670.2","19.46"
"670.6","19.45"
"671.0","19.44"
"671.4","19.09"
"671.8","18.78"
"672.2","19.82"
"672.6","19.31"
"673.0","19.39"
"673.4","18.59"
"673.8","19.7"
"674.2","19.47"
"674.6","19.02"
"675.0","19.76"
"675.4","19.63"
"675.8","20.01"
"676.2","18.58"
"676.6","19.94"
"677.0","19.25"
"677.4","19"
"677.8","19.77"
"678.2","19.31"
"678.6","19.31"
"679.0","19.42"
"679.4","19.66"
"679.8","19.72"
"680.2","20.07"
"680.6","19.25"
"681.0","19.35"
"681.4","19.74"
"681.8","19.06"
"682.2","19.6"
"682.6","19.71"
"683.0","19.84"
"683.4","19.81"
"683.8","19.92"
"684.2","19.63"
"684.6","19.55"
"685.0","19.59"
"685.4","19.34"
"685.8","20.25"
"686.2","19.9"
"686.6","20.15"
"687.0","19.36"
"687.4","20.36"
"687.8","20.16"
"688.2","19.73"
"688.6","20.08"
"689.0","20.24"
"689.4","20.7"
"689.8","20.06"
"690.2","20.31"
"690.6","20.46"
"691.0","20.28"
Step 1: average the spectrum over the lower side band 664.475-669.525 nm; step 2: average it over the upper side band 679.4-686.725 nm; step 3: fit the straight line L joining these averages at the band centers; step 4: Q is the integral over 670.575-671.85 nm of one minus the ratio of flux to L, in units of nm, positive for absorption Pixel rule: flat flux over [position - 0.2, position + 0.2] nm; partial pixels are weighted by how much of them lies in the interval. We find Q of 0.04 nm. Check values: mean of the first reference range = 19.8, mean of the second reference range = 19.7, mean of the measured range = 19.2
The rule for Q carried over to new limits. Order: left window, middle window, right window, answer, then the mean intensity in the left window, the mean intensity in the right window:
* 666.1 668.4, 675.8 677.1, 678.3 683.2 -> 0.020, 19.9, 19.6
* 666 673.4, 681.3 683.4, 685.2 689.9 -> 0.031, 19.6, 20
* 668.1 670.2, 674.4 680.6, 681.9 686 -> 0.086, 19.8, 19.7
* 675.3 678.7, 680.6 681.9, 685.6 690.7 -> 0.020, 19.4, 20.1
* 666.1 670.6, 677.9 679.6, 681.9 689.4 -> 0.032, 19.8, 19.9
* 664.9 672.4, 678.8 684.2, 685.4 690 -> 0.084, 19.7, 20.1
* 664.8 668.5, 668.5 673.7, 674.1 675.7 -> 0.088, 19.9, 19.5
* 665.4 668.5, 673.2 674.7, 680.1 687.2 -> 0.047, 19.9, 19.7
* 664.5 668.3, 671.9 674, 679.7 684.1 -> 0.045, 19.8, 19.6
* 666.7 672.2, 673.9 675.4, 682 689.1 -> 0.018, 19.6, 19.8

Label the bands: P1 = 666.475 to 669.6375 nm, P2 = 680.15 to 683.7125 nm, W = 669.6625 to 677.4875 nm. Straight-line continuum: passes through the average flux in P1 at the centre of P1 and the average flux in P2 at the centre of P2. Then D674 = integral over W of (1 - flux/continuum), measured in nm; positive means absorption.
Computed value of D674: 0.15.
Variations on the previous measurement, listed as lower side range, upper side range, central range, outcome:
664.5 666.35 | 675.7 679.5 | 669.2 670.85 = 0.02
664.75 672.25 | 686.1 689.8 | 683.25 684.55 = 0.02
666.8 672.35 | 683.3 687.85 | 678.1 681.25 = 0.04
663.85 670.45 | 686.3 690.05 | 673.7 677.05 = 0.07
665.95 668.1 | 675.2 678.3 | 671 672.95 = 0.03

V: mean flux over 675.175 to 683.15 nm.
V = 19.5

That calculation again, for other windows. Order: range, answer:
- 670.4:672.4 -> 19.3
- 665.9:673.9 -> 19.6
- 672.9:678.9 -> 19.4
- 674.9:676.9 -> 19.6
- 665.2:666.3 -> 19.9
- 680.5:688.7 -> 19.7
